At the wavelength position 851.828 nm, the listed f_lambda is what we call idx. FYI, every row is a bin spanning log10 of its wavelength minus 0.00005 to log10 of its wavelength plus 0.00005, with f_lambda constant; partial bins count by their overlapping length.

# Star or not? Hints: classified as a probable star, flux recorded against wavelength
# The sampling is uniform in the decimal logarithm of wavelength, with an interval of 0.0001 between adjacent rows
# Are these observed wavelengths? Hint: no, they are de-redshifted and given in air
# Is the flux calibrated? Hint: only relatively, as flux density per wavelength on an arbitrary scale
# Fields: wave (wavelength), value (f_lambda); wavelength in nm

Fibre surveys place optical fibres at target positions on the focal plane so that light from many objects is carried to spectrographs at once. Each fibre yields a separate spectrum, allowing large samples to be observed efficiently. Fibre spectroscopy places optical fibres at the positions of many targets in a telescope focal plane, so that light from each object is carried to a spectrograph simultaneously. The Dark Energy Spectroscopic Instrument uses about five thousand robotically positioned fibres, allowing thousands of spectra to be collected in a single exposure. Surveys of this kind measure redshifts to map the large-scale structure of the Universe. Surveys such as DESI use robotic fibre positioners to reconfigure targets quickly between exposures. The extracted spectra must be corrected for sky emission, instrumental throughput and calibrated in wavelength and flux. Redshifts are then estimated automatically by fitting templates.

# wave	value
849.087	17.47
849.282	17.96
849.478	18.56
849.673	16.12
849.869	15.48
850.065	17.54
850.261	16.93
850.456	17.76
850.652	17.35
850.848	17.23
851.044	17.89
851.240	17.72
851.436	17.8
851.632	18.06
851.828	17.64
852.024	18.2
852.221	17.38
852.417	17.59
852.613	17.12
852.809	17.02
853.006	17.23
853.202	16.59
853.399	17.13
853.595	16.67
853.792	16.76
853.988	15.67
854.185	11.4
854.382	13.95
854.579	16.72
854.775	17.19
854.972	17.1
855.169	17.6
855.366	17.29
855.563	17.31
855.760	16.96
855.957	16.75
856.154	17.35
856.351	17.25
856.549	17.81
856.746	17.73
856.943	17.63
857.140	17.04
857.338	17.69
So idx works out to 17.64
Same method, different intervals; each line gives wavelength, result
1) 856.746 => 17.73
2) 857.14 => 17.04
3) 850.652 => 17.35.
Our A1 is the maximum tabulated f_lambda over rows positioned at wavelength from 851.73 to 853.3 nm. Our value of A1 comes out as 18.2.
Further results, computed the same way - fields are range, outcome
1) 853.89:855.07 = 17.19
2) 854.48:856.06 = 17.6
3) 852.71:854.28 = 17.23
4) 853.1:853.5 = 17.13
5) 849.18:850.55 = 18.56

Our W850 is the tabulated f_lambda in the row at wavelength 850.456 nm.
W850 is 17.76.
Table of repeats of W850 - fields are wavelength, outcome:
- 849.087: 17.47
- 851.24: 17.72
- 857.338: 17.69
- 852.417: 17.59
